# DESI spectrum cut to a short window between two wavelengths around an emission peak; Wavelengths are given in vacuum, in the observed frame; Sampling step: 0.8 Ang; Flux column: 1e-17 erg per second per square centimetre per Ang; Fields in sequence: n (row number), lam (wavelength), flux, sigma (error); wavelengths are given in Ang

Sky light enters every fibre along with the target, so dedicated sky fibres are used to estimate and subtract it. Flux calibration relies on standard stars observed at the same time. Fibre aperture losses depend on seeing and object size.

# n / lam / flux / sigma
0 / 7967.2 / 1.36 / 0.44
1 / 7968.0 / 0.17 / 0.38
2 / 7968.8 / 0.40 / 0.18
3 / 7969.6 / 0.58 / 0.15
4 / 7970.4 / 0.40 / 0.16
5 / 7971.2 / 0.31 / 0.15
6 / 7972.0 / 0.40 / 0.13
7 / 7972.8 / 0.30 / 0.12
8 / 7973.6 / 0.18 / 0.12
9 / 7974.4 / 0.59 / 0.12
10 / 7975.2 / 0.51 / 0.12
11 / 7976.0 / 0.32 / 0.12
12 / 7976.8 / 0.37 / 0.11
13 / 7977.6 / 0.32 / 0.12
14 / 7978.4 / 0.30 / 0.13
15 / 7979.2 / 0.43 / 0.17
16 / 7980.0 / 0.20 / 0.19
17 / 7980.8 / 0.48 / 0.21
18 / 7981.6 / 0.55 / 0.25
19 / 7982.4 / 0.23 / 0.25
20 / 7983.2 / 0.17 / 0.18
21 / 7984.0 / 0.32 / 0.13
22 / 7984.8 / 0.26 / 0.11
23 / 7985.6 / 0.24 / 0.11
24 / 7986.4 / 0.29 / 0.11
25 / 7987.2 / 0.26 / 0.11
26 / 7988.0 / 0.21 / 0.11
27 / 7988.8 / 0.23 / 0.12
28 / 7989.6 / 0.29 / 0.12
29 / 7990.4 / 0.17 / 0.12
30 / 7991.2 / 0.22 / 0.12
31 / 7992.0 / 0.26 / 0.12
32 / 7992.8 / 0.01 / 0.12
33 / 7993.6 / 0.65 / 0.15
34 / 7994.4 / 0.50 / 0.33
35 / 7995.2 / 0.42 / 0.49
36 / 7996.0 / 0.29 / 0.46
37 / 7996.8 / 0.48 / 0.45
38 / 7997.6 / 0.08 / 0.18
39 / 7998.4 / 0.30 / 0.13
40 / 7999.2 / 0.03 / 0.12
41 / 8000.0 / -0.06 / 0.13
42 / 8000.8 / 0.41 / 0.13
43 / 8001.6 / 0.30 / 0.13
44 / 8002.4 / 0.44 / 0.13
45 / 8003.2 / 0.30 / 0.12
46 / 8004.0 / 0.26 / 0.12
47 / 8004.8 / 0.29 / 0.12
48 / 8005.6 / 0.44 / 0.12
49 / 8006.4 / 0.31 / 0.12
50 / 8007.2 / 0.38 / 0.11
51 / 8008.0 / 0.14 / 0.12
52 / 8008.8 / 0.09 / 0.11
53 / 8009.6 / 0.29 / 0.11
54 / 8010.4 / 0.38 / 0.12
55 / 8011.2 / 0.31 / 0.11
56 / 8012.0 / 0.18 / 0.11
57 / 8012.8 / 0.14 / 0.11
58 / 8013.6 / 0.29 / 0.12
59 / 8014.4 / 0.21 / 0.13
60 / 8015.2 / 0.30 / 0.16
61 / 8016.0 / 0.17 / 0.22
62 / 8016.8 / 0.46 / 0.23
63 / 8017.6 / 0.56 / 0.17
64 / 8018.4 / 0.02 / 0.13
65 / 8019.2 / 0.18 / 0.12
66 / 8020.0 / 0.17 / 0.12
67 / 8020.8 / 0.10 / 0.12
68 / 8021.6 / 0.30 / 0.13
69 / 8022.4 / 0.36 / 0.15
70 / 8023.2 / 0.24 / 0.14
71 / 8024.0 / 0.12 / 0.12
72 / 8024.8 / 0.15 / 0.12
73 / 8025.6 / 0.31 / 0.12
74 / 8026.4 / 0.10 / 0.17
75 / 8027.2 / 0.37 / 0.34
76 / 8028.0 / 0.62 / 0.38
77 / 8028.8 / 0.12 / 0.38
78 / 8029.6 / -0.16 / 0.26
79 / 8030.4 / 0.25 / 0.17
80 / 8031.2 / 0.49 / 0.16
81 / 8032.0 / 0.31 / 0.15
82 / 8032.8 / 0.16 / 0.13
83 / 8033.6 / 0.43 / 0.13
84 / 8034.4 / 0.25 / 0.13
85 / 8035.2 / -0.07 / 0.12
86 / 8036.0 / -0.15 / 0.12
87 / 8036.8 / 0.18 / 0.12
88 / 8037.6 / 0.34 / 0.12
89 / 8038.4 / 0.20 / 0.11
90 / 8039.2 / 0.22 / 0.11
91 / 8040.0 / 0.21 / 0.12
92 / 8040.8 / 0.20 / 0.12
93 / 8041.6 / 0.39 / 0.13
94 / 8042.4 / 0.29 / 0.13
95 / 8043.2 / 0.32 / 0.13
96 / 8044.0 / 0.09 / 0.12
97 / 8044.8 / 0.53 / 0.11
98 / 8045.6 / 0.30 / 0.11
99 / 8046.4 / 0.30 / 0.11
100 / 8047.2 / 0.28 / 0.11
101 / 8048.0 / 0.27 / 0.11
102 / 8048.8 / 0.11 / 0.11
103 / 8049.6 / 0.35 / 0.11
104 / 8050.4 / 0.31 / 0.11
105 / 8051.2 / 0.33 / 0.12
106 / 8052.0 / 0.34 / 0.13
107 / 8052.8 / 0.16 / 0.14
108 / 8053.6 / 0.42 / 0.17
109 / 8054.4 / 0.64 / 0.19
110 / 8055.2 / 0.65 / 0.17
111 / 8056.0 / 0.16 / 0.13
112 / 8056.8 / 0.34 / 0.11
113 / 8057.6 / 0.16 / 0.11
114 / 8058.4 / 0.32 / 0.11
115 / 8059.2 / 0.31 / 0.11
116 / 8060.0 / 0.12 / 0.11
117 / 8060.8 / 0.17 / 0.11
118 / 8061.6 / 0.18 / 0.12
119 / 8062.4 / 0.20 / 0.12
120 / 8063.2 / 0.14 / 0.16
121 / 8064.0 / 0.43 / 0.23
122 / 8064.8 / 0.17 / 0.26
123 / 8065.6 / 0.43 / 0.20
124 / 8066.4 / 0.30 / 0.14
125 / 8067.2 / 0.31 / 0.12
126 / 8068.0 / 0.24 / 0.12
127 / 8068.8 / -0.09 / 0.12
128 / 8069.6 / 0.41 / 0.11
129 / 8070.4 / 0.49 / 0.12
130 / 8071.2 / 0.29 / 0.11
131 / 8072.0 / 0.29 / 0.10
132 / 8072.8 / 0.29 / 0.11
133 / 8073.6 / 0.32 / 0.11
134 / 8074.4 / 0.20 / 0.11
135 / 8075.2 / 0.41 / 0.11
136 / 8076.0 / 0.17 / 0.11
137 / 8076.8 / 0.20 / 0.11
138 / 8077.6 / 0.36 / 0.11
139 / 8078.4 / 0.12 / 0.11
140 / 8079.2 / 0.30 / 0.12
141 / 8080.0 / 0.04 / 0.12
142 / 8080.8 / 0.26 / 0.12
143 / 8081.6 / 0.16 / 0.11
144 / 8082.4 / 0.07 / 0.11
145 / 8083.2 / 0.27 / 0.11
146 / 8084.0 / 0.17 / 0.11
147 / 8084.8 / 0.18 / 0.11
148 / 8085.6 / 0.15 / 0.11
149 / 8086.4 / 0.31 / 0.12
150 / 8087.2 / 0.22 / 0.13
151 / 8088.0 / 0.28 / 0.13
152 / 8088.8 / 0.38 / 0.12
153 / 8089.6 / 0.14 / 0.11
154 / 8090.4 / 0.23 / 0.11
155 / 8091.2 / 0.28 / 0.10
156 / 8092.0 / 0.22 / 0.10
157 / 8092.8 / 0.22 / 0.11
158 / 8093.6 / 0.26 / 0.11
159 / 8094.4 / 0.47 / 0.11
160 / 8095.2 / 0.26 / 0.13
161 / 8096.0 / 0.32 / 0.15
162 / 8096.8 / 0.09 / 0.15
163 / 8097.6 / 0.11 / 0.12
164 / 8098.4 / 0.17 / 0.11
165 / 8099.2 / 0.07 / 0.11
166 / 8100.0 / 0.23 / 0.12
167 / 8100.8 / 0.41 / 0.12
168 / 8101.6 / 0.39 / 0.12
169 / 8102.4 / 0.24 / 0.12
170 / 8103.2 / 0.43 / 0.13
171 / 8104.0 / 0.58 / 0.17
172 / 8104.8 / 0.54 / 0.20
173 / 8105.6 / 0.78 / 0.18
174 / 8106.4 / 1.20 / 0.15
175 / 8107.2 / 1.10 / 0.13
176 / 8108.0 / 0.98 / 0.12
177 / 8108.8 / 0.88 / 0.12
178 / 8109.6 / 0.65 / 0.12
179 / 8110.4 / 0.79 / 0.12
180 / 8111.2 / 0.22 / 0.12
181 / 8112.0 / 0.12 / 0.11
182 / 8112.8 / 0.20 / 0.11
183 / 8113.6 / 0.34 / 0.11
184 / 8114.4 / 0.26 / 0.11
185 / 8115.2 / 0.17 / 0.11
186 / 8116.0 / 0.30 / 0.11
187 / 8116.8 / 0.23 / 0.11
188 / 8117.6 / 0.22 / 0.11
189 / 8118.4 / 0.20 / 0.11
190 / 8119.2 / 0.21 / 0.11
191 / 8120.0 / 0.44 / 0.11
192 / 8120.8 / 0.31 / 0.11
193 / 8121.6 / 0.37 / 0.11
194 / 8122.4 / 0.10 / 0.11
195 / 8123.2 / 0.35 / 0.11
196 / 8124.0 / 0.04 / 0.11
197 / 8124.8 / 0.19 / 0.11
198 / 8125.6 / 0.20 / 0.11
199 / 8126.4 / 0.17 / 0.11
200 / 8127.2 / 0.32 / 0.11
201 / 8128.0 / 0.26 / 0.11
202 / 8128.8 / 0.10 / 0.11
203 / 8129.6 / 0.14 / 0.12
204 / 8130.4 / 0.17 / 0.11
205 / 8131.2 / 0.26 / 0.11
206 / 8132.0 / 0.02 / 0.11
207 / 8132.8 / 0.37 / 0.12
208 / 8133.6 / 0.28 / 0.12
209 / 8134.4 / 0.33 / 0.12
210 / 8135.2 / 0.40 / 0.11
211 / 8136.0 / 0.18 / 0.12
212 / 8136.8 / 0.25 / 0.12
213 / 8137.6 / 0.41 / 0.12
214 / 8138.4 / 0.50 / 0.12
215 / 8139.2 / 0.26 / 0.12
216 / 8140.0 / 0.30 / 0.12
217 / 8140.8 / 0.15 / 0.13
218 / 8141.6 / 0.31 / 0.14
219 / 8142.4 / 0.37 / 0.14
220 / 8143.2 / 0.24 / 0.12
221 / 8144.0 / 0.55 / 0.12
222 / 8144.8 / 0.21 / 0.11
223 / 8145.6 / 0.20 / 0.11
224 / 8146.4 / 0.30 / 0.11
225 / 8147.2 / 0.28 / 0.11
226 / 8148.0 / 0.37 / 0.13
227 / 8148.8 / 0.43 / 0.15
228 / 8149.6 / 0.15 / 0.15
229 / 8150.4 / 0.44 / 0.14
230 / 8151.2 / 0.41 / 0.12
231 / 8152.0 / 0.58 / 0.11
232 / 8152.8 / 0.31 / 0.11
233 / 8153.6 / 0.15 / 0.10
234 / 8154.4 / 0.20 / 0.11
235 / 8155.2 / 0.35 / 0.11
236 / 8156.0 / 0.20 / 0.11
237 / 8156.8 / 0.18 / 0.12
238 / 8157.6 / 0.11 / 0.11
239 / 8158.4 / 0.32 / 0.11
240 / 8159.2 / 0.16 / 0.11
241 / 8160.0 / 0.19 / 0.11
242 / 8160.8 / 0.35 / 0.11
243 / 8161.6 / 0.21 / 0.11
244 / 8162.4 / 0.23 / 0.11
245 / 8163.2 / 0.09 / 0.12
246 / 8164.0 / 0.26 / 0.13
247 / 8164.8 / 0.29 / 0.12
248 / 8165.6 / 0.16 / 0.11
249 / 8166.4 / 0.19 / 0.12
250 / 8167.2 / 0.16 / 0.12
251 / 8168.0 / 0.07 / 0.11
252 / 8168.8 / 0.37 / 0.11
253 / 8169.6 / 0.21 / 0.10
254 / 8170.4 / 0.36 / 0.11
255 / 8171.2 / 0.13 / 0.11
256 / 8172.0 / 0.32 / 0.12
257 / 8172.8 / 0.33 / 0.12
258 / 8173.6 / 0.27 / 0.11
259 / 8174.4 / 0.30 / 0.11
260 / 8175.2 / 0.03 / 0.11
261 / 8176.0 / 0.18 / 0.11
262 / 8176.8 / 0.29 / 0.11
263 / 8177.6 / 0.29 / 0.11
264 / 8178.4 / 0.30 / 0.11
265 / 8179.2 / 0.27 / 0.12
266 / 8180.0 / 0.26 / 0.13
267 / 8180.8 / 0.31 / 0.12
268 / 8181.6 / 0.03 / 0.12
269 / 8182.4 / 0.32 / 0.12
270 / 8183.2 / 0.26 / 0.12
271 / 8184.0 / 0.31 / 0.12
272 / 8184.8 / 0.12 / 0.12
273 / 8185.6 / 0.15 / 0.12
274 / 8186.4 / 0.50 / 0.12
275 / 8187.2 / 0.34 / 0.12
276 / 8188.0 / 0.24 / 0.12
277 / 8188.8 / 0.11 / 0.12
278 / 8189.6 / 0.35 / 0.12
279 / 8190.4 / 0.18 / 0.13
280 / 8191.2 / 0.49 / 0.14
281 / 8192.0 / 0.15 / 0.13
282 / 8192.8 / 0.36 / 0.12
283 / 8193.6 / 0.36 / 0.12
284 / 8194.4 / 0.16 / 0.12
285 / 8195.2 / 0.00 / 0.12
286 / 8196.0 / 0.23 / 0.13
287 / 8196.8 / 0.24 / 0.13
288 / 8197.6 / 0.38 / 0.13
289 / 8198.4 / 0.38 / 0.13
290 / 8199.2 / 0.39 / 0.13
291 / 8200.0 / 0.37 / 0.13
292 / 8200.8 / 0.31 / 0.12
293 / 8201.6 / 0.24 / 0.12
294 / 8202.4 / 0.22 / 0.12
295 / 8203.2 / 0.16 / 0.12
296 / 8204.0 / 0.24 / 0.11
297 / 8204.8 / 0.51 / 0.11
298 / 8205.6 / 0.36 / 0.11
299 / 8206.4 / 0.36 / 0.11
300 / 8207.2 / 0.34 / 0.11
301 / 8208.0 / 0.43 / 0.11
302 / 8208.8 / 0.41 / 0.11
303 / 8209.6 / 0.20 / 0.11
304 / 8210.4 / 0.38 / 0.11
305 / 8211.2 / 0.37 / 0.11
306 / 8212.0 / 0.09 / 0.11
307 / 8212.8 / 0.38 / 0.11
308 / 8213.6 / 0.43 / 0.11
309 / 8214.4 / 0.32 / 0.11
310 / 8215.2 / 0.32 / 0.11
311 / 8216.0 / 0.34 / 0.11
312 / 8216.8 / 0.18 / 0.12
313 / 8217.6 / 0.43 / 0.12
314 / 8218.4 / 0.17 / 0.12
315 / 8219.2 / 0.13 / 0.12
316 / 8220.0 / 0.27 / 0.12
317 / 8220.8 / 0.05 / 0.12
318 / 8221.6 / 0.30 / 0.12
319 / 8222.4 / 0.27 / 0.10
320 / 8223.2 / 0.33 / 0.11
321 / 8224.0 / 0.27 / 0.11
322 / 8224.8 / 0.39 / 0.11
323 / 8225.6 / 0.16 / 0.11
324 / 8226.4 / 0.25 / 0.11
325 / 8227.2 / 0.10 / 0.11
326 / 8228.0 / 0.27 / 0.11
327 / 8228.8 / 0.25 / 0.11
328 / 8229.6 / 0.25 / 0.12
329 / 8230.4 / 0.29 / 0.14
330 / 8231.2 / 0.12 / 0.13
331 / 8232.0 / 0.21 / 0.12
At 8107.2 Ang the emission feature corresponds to H-gamma 4340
